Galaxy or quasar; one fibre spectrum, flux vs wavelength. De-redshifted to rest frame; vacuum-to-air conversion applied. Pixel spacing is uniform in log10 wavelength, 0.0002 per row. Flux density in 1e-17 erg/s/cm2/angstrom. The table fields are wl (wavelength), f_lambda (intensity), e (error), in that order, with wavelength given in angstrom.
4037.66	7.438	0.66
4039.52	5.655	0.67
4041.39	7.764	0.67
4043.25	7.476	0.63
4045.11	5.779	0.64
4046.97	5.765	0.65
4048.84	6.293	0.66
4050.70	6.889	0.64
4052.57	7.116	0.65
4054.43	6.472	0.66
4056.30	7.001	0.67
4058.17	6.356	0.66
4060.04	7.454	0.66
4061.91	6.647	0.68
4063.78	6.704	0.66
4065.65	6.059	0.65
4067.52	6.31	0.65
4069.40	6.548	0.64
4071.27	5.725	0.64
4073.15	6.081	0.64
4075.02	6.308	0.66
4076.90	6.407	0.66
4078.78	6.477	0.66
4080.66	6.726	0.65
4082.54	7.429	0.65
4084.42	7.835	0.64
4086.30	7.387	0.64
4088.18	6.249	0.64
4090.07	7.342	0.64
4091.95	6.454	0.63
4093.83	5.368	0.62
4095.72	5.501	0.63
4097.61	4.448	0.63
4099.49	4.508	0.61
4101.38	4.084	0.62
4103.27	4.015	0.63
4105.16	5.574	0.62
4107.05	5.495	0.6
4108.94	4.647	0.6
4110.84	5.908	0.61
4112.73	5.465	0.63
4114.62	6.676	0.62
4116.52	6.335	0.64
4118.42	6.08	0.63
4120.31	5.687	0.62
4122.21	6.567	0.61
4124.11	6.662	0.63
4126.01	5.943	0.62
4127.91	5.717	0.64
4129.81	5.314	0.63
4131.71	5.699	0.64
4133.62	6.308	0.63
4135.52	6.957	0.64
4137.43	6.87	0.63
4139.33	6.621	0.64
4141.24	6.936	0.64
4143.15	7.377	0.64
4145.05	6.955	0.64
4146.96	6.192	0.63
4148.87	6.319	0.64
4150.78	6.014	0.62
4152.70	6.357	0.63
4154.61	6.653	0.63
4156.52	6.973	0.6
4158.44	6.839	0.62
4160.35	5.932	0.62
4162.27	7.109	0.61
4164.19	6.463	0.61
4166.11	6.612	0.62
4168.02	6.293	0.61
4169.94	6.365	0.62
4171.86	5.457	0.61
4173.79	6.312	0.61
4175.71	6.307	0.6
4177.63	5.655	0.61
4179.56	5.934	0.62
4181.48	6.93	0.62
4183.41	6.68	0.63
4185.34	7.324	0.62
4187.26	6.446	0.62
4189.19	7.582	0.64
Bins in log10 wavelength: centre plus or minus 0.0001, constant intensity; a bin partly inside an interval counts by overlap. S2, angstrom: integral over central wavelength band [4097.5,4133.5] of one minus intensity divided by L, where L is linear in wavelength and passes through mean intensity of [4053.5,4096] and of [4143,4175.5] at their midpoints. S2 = 5.3 angstrom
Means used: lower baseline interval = 6.57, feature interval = 5.56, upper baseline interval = 6.46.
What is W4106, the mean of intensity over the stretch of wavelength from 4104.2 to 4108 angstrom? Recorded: 5.53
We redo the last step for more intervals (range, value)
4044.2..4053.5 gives 6.37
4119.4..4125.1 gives 6.3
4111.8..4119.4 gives 6.14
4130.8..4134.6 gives 6.01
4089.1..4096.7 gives 6.15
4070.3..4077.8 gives 6.13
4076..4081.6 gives 6.53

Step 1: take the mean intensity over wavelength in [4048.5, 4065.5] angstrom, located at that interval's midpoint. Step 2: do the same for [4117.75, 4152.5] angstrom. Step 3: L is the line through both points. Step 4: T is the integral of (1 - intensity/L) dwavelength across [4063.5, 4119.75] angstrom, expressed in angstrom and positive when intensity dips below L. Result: 5.0 angstrom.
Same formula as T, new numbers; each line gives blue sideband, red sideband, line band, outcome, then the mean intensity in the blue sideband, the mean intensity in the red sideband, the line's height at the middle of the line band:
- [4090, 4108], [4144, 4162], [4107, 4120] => -0.6 angstrom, 5.18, 6.5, 5.54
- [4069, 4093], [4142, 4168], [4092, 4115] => 5.2 angstrom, 6.69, 6.59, 6.66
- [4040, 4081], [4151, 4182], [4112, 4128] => 0.7 angstrom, 6.55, 6.37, 6.45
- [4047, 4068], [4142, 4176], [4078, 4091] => -0.9 angstrom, 6.63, 6.48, 6.59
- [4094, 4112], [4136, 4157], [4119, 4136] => -0.5 angstrom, 4.93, 6.66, 5.91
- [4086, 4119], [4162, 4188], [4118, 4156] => -2.5 angstrom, 5.6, 6.4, 5.98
